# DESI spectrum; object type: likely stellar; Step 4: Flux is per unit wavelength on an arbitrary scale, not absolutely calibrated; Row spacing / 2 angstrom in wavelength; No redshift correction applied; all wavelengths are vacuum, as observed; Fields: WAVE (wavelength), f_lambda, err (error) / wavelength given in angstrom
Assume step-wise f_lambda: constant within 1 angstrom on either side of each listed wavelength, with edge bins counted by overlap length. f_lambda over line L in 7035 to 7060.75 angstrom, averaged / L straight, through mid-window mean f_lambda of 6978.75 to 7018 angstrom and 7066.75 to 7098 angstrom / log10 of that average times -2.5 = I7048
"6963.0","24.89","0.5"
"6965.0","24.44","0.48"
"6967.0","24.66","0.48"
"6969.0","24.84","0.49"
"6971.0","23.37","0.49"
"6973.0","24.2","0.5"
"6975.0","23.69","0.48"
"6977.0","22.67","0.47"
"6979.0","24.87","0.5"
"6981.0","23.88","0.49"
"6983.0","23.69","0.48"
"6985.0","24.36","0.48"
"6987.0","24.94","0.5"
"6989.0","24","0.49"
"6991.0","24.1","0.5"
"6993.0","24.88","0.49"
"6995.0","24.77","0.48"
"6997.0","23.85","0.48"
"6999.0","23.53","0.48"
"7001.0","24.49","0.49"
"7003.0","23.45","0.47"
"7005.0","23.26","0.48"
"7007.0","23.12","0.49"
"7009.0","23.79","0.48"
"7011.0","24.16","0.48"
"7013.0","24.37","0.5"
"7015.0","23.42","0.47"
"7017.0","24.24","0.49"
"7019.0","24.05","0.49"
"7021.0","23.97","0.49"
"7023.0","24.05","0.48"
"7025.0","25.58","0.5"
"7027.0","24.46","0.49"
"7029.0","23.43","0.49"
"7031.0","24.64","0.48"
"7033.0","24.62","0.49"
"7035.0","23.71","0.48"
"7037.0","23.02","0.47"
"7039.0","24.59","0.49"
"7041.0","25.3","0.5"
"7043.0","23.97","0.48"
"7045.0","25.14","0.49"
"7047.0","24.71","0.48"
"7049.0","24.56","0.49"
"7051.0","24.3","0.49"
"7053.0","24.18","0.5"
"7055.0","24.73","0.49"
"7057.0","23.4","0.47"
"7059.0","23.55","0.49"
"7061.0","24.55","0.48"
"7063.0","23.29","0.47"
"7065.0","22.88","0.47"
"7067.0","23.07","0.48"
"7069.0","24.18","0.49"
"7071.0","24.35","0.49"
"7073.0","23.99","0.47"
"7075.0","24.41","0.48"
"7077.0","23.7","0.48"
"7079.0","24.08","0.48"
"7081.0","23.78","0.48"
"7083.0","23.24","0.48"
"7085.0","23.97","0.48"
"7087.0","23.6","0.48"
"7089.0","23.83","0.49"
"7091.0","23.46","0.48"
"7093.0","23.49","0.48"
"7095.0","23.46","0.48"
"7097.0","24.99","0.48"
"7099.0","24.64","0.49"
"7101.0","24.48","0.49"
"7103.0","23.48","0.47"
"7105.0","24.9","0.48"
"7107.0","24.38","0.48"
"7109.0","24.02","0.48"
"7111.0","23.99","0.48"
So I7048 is -0.01 mag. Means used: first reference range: 24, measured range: 24.3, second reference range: 23.9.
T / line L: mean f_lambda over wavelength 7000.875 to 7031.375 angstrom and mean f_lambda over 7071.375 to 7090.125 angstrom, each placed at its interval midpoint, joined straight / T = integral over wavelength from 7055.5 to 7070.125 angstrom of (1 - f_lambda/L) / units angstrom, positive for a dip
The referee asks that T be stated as 0.2 angstrom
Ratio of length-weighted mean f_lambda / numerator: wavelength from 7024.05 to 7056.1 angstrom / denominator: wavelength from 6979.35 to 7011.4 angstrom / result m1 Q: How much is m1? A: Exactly 1.02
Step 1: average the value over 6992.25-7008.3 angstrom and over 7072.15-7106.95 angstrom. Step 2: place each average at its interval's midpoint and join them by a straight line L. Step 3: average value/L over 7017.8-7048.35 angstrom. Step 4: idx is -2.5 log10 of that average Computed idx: -0.02 mag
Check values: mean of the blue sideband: 23.9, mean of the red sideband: 24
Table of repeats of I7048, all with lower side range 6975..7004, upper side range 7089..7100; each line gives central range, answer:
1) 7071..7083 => 0.00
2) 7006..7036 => 0.00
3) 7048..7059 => -0.01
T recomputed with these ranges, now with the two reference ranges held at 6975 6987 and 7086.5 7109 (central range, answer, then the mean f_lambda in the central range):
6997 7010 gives 0.2 angstrom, 23.6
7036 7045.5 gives -0.1 angstrom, 24.4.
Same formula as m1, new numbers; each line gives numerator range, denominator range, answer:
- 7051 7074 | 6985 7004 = 0.98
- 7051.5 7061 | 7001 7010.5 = 1.02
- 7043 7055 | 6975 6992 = 1.02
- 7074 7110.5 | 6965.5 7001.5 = 0.99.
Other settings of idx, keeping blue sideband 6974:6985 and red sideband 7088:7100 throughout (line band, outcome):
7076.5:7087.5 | 0.010 mag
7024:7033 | -0.029 mag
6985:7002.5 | -0.021 mag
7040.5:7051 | -0.034 mag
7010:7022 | -0.008 mag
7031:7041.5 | -0.015 mag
